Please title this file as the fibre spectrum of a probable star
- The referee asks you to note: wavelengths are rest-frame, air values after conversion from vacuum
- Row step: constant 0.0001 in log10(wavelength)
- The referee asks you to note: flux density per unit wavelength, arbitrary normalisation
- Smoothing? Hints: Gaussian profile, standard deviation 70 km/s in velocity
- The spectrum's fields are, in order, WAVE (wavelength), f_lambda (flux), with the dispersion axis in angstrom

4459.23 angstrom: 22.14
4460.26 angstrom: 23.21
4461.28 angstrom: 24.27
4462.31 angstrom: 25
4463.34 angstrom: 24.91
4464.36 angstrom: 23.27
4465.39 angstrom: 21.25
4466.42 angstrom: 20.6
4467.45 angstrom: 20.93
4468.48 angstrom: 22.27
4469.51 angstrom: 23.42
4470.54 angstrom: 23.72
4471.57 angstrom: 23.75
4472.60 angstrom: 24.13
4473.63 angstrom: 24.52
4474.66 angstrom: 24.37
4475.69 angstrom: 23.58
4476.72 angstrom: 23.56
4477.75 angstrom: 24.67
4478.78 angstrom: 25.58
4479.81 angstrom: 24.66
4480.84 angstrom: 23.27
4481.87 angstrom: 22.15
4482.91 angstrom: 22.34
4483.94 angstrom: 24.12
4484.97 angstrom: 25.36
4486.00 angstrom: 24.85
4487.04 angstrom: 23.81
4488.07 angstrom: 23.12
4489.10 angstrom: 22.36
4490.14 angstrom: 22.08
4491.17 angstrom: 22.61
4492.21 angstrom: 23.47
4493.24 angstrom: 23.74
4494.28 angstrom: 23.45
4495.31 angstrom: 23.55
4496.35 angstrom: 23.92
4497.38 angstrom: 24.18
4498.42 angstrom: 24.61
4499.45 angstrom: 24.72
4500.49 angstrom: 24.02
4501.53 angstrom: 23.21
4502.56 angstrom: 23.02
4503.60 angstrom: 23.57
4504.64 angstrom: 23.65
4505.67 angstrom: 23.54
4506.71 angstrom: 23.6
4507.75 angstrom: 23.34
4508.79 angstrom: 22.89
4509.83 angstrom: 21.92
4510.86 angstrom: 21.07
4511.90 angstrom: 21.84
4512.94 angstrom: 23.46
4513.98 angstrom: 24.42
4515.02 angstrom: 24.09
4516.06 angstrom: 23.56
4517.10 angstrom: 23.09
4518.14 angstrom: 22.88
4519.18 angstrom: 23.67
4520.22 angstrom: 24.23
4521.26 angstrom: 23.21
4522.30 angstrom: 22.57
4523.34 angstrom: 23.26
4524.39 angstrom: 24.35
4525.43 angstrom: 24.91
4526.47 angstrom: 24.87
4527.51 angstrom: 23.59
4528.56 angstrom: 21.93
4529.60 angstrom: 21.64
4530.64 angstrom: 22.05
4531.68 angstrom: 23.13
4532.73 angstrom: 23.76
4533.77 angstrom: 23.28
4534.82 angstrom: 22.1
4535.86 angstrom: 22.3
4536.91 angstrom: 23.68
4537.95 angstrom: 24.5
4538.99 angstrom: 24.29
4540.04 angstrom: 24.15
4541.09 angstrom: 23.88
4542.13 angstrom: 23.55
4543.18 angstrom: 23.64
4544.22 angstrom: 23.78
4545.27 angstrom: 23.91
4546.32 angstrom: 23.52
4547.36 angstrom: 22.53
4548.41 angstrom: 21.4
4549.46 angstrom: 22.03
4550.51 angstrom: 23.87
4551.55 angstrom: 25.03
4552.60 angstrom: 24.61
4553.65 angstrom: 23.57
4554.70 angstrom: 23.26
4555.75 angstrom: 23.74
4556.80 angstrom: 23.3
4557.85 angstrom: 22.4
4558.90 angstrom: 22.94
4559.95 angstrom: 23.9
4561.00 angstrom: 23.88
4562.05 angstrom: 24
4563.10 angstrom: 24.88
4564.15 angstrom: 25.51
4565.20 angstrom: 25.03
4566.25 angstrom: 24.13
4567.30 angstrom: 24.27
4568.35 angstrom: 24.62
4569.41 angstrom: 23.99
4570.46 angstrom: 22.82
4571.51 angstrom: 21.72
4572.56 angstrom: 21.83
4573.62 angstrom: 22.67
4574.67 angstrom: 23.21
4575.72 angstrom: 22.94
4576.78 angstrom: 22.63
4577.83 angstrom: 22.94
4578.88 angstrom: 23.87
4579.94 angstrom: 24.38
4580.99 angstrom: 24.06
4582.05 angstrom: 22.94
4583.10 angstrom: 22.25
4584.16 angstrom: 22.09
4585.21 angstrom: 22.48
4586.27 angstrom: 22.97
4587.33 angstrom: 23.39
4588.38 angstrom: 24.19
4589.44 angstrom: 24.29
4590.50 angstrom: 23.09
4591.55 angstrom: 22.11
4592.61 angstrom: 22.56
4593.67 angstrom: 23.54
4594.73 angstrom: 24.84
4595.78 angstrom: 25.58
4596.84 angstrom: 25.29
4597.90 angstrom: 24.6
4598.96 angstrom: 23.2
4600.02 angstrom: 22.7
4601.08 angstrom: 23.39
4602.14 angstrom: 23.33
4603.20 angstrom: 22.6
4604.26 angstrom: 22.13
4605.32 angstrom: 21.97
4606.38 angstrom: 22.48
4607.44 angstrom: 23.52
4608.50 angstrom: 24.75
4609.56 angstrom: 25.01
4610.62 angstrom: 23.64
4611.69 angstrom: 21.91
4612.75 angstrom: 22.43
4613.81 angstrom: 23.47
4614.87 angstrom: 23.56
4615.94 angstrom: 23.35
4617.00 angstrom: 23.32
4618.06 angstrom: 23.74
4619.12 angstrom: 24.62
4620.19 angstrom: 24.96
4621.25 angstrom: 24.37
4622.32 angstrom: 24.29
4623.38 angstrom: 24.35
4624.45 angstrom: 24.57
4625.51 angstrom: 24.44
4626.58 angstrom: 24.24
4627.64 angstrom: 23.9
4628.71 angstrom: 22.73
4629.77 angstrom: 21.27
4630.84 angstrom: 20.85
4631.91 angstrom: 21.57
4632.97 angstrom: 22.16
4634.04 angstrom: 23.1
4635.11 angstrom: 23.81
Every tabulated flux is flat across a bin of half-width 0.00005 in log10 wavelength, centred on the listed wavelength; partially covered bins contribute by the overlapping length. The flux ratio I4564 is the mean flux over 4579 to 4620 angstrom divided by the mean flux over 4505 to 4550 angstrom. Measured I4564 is 1.01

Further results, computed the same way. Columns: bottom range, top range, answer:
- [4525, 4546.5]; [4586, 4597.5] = 1.02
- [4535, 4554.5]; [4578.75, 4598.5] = 1.00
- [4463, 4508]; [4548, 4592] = 1.00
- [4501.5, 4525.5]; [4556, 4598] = 1.01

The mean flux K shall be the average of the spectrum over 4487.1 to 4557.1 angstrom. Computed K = 23.4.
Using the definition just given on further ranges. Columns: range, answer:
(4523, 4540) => 23.4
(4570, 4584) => 22.9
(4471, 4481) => 24.3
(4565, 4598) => 23.5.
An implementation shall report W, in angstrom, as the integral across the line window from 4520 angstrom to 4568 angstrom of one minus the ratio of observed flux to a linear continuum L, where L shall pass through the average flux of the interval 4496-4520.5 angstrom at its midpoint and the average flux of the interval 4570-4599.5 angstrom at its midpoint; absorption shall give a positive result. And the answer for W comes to -0.4 angstrom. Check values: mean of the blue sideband 23.4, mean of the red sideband 23.3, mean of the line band 23.6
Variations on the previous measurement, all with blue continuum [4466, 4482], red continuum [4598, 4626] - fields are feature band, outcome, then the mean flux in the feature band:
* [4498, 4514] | 0.2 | 23.3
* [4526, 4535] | 0.2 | 22.9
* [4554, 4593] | 0.3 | 23.4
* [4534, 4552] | 0.1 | 23.4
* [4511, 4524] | 0.1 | 23.3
